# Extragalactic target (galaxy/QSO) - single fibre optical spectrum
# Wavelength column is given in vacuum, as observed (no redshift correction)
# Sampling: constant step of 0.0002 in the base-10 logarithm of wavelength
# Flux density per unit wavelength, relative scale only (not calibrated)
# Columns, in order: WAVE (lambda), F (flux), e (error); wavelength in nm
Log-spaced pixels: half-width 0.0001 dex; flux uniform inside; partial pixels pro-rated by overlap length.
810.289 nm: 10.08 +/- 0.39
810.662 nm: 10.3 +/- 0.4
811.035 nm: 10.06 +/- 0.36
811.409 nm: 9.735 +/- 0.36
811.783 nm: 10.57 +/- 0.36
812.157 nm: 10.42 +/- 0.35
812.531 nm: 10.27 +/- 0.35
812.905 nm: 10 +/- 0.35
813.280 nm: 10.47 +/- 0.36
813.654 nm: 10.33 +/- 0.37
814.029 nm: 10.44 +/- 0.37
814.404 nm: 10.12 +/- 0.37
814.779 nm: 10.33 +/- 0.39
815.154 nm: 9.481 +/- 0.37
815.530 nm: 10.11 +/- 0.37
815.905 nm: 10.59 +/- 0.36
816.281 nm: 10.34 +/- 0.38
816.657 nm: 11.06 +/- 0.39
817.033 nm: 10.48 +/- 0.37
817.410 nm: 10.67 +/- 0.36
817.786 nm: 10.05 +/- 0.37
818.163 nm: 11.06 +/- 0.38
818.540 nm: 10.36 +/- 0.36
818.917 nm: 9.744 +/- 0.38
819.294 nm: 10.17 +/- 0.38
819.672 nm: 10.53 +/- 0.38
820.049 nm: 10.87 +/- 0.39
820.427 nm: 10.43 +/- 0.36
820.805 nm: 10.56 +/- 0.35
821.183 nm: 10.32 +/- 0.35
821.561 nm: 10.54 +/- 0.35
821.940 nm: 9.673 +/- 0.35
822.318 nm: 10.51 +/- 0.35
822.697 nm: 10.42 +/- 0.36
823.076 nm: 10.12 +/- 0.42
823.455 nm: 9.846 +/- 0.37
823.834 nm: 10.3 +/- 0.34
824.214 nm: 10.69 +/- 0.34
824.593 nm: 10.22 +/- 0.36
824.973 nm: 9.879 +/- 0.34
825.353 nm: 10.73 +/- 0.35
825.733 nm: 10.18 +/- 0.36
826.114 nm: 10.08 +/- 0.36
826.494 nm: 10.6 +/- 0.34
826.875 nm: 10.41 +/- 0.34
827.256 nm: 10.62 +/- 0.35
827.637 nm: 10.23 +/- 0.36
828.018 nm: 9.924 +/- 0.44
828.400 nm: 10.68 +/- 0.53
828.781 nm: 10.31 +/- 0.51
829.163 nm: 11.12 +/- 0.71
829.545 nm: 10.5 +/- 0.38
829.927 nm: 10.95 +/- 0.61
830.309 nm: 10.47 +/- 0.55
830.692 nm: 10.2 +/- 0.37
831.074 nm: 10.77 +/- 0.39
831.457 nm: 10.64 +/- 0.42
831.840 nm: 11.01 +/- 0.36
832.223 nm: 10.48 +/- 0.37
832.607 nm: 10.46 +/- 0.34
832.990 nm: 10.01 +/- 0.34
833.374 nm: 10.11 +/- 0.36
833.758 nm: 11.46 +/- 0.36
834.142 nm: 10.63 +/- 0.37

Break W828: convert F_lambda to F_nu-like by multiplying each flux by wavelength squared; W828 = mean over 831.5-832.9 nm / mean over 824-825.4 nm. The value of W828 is 1.04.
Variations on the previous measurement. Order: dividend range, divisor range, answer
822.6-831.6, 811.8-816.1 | 1.05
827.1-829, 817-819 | 1.02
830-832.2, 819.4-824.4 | 1.05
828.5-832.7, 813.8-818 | 1.07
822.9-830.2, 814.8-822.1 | 1.02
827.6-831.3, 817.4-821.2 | 1.03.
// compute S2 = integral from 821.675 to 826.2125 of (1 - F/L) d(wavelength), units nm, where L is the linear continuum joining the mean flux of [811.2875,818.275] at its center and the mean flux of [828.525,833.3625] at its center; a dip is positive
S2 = 0.10 nm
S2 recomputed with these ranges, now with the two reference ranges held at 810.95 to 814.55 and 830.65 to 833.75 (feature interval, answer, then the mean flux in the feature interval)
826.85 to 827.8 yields 0.00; 10.4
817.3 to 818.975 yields -0.01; 10.4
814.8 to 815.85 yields 0.03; 9.98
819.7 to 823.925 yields 0.02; 10.3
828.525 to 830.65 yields -0.03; 10.6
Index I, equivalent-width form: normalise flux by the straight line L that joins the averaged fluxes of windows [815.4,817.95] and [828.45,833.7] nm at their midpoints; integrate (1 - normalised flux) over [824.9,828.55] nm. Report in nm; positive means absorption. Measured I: 0.07 nm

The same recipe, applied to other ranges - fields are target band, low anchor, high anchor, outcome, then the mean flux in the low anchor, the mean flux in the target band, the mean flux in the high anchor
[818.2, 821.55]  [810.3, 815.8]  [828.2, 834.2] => -0.02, 10.2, 10.4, 10.6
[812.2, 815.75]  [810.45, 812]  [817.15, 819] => 0.03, 10.2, 10.2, 10.4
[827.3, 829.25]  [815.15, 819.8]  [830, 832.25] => 0.03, 10.4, 10.4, 10.6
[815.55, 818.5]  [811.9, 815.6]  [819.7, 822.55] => -0.08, 10.2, 10.6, 10.4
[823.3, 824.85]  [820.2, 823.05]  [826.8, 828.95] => 0.01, 10.3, 10.3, 10.4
